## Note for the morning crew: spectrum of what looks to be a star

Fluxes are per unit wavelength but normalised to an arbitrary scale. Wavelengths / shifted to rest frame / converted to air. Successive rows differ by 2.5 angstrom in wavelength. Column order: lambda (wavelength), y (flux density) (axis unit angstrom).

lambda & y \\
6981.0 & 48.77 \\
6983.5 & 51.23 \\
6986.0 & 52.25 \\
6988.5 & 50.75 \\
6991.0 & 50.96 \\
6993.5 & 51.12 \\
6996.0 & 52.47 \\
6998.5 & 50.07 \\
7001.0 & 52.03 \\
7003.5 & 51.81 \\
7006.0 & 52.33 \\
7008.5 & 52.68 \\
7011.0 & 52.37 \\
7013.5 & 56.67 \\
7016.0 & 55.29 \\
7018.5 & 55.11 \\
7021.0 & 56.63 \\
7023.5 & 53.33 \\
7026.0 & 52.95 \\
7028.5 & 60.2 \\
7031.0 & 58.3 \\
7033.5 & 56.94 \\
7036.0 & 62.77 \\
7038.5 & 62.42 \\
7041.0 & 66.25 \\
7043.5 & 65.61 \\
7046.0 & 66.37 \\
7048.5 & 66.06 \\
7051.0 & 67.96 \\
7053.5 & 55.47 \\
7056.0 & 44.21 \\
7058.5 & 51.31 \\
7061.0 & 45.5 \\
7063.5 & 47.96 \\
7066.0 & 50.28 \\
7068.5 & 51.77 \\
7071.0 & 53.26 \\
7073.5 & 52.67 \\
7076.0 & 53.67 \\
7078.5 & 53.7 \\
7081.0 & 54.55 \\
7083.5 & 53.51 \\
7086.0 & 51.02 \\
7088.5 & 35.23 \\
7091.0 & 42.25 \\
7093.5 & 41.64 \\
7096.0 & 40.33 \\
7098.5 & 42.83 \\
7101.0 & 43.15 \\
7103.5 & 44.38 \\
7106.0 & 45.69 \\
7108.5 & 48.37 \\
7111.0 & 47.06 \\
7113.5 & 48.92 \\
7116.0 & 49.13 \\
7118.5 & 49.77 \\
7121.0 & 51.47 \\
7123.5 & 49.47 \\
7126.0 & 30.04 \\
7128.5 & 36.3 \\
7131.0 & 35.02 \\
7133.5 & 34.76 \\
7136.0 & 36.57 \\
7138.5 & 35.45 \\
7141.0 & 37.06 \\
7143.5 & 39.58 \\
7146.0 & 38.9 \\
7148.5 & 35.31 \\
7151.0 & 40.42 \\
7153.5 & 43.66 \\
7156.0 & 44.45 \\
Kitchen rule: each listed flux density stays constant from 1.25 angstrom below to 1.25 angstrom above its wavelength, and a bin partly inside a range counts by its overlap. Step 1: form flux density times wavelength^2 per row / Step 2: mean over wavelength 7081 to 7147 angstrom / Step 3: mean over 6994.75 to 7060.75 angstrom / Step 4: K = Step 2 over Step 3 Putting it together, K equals 0.8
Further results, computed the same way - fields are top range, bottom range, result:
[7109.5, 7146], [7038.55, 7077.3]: 0.75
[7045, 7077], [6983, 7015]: 1.06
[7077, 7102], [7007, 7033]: 0.85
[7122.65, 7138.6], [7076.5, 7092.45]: 0.76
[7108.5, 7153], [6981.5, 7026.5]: 0.81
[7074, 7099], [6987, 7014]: 0.93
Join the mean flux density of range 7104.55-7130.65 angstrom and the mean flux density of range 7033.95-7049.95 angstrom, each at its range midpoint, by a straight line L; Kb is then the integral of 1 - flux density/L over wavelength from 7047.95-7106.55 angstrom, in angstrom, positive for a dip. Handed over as 6.6 angstrom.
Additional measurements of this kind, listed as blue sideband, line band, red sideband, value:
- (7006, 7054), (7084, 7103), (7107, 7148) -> 1.9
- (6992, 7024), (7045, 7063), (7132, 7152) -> -3.2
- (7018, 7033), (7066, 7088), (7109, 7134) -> -1.3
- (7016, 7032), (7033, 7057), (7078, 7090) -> -3.6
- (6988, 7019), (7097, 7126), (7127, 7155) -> -4.1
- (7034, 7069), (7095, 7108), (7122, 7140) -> 0.3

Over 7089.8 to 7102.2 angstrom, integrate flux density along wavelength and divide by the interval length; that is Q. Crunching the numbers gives 42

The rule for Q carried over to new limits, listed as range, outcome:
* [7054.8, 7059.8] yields 47.8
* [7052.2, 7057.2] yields 50.1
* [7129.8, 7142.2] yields 35.8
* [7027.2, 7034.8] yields 58.5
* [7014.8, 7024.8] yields 55.1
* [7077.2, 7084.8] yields 53.9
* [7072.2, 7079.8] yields 53.4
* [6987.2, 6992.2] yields 50.9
